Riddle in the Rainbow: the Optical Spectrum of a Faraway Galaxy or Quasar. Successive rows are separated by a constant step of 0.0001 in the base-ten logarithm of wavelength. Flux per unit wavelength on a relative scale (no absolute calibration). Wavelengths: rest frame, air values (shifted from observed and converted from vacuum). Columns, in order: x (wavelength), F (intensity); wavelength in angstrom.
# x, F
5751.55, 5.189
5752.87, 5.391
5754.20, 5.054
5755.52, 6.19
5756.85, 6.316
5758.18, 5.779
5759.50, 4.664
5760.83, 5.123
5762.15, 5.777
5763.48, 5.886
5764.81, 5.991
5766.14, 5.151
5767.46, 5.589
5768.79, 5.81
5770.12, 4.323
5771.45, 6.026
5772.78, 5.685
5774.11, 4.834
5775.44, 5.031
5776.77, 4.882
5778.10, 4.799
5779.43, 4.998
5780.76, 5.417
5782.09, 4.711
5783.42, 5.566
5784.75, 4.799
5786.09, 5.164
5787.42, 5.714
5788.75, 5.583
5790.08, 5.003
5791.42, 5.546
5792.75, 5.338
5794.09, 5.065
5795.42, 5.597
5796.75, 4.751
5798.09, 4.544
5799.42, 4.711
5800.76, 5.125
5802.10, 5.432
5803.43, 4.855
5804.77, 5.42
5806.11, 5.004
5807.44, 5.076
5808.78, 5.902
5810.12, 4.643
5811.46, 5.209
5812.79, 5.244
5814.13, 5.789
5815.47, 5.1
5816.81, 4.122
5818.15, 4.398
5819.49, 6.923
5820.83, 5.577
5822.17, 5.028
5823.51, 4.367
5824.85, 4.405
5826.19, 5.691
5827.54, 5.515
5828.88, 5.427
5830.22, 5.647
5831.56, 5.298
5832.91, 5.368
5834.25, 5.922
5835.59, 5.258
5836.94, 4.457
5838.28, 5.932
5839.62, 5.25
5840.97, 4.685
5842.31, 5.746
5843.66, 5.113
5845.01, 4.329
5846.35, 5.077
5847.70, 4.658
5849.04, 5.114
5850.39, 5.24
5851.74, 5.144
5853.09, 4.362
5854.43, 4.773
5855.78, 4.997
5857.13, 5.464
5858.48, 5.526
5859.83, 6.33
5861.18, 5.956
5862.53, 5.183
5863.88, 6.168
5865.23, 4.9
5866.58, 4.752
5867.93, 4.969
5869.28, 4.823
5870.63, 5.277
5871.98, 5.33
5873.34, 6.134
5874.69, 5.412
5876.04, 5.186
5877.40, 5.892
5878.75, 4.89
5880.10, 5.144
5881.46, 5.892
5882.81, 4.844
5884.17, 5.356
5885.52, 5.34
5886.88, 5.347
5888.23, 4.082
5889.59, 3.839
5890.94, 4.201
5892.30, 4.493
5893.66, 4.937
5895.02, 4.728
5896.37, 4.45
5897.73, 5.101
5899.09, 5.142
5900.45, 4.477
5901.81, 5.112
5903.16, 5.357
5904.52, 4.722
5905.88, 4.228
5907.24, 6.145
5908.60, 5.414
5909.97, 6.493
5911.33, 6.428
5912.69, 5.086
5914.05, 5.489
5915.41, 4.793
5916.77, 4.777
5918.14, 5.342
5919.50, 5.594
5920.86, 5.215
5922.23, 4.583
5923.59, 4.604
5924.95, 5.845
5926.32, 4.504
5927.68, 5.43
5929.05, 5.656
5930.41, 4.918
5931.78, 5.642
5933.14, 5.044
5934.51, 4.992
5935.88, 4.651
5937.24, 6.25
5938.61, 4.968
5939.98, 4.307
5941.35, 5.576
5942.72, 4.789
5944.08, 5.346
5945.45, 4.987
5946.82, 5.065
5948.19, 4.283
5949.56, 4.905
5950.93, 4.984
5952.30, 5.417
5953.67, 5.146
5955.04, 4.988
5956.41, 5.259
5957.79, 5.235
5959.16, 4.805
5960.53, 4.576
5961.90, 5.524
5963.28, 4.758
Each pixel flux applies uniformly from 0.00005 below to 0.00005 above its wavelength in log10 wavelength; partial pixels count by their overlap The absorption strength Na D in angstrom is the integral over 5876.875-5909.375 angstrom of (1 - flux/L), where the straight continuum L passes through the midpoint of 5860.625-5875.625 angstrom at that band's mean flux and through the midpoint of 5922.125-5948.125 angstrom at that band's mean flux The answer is 1.8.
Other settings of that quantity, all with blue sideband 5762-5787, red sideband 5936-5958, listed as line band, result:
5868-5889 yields -0.4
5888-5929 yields 0.7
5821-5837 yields -0.1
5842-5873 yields 0.0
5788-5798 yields 0.1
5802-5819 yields 0.4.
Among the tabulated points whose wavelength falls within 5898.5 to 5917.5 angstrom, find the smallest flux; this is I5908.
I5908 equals 4.228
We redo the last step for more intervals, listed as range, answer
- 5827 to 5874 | 4.329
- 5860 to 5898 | 3.839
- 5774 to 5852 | 4.122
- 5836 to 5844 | 4.457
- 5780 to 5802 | 4.544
